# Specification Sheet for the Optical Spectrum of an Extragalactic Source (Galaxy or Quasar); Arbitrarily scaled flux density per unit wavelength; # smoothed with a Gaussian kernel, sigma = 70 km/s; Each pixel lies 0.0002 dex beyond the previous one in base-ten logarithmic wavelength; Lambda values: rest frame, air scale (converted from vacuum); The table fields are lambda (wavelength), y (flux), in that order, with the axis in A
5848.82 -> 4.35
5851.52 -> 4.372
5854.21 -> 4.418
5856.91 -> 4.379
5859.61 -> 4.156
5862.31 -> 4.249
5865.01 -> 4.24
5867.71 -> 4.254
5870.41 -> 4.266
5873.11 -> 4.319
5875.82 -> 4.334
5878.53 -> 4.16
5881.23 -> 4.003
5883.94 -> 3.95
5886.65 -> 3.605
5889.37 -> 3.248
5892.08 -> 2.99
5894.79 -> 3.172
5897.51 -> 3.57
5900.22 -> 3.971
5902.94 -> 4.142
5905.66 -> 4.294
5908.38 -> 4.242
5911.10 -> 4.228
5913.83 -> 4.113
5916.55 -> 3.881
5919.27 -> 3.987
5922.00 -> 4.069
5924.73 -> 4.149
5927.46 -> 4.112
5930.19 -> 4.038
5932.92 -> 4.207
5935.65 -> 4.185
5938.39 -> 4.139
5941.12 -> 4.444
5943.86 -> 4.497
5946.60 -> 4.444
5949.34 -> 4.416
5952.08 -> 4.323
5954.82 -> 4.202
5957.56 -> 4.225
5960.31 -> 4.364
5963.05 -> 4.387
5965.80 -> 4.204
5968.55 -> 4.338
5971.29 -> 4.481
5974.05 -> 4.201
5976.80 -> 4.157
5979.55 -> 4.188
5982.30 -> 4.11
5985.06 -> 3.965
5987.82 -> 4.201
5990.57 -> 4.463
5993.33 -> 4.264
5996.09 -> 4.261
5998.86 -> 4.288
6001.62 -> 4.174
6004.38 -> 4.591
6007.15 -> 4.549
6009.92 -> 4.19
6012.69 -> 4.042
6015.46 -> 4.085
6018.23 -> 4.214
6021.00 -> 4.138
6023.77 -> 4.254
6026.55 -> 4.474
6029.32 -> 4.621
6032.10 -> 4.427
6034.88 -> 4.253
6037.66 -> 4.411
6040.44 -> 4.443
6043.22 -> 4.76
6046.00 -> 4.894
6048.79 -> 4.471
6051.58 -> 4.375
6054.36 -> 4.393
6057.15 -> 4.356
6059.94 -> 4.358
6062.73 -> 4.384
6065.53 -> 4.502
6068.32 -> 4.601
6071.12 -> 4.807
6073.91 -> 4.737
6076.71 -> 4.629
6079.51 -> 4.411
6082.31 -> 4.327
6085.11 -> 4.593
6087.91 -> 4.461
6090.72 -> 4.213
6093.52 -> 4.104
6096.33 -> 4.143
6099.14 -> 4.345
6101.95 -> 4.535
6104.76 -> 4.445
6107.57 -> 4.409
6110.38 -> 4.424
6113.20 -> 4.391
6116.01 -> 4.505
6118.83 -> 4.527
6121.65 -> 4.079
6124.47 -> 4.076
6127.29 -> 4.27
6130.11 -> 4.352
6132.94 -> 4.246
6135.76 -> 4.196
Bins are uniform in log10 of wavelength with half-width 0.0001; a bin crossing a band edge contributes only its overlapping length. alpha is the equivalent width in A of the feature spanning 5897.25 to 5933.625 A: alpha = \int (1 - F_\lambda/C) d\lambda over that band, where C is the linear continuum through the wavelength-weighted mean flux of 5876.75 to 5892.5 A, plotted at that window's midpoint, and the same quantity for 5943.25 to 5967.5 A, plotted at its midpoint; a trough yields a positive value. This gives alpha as -0.9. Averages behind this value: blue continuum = 3.72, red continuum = 4.33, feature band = 4.08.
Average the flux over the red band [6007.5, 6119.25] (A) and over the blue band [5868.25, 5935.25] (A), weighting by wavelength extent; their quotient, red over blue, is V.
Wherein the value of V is 1.11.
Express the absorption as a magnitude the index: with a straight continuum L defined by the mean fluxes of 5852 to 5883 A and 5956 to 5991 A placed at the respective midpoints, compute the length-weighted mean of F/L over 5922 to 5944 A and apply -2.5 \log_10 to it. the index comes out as 0.01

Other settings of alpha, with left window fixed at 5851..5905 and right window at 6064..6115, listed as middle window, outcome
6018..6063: -0.93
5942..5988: -1.14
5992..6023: 0.11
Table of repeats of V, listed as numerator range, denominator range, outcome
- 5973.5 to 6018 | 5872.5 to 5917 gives 1.09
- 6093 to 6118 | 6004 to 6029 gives 1.02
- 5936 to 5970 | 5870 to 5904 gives 1.14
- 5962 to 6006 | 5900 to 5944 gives 1.03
